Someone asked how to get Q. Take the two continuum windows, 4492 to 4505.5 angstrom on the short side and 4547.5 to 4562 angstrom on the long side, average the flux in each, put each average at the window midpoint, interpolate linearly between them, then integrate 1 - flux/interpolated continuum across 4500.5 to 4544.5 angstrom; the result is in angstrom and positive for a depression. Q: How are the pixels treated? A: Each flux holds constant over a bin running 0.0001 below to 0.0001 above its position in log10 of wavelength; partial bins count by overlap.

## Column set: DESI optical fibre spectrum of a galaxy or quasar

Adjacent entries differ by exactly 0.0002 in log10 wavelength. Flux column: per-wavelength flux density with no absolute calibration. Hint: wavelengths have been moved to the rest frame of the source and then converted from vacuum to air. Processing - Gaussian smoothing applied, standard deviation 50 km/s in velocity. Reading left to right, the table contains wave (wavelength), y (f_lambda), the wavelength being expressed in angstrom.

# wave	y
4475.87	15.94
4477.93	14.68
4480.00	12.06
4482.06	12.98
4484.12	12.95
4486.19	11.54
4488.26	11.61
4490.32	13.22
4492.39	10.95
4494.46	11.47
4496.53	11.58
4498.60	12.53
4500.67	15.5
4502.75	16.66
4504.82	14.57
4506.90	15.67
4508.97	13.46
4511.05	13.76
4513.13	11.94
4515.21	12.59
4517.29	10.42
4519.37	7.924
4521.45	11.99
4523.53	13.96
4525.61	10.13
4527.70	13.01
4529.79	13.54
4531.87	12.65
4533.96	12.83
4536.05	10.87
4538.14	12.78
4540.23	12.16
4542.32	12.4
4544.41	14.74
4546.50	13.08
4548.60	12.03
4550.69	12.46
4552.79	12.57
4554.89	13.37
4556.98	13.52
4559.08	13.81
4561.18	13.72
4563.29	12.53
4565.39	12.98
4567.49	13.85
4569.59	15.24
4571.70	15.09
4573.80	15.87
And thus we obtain 1.5 angstrom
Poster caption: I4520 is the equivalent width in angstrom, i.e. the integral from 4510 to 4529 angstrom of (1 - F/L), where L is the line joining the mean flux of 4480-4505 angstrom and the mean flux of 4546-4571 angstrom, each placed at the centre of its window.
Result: 1.85 angstrom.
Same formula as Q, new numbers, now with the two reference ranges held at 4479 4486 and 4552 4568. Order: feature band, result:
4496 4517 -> -1.6 angstrom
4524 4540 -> 0.9 angstrom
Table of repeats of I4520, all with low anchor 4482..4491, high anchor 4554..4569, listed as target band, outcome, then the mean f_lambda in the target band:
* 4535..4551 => 0.8 angstrom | 12.6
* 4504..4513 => -1.0 angstrom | 14.1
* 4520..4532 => 0.5 angstrom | 12.4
